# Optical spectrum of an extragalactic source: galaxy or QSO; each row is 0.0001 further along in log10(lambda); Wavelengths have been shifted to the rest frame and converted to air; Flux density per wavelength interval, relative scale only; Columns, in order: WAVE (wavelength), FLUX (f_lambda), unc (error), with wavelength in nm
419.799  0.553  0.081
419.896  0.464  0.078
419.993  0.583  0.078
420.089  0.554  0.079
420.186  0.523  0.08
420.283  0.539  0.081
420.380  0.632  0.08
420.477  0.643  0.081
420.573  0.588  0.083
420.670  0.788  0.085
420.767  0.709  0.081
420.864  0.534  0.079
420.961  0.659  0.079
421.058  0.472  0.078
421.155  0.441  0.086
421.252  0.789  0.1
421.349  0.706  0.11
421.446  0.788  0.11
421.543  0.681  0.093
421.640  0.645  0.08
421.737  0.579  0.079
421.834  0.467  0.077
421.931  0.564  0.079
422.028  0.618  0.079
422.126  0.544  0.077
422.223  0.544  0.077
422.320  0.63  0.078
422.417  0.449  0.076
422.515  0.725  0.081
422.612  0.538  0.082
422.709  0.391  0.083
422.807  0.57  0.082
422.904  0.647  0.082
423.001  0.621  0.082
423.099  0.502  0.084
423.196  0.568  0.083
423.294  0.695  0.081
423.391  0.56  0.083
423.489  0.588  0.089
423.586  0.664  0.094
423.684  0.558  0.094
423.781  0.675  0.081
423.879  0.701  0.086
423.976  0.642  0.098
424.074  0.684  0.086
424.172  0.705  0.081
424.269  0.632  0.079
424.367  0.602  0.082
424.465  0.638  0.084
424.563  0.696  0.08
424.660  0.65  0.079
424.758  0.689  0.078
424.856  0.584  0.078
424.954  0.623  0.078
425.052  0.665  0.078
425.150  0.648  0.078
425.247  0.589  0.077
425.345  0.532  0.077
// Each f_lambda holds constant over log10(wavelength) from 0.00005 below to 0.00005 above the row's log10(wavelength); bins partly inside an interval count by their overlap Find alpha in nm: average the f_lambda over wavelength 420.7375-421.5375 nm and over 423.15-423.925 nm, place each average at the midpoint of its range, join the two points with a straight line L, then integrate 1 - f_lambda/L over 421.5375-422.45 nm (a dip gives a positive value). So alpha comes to 0.09 nm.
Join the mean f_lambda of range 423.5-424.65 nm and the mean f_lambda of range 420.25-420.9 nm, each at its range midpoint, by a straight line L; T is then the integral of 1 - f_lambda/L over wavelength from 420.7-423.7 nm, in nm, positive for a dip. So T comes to 0.22 nm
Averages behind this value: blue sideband 0.637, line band 0.596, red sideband 0.652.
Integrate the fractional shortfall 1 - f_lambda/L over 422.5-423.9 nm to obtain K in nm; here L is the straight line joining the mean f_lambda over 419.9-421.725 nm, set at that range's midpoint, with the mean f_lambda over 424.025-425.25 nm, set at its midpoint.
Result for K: 0.10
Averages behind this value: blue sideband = 0.621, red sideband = 0.649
